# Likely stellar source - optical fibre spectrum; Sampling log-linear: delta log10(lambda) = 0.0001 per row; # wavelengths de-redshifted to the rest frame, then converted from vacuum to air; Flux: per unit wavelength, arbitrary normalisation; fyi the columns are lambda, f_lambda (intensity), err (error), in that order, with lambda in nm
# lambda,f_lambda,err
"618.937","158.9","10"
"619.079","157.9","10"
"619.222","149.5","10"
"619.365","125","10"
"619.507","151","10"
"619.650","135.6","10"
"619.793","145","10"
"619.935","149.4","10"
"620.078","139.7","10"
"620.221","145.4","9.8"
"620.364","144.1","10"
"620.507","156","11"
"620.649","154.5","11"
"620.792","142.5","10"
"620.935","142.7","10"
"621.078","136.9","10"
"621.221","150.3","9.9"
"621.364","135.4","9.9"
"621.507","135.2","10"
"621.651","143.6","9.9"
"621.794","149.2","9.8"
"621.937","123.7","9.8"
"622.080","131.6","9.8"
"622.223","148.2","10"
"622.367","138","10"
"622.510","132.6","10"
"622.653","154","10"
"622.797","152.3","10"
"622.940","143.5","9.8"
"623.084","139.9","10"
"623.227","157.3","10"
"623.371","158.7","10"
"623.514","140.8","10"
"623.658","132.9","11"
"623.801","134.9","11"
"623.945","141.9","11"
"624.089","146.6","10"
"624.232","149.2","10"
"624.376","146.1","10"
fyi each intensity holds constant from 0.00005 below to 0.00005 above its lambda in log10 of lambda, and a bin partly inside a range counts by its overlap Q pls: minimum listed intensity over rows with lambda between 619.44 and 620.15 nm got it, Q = 135.6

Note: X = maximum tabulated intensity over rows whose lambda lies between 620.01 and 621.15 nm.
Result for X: 156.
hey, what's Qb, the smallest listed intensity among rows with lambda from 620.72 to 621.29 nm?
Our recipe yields 136.9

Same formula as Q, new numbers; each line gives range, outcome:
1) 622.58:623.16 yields 139.9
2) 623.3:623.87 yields 132.9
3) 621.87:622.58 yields 123.7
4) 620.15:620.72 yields 144.1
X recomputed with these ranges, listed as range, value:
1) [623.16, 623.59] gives 158.7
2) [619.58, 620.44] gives 149.4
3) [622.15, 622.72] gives 154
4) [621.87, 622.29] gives 148.2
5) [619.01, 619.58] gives 157.9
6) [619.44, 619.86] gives 151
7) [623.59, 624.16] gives 146.6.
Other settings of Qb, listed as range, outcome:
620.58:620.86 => 142.5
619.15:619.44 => 125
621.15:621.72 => 135.2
